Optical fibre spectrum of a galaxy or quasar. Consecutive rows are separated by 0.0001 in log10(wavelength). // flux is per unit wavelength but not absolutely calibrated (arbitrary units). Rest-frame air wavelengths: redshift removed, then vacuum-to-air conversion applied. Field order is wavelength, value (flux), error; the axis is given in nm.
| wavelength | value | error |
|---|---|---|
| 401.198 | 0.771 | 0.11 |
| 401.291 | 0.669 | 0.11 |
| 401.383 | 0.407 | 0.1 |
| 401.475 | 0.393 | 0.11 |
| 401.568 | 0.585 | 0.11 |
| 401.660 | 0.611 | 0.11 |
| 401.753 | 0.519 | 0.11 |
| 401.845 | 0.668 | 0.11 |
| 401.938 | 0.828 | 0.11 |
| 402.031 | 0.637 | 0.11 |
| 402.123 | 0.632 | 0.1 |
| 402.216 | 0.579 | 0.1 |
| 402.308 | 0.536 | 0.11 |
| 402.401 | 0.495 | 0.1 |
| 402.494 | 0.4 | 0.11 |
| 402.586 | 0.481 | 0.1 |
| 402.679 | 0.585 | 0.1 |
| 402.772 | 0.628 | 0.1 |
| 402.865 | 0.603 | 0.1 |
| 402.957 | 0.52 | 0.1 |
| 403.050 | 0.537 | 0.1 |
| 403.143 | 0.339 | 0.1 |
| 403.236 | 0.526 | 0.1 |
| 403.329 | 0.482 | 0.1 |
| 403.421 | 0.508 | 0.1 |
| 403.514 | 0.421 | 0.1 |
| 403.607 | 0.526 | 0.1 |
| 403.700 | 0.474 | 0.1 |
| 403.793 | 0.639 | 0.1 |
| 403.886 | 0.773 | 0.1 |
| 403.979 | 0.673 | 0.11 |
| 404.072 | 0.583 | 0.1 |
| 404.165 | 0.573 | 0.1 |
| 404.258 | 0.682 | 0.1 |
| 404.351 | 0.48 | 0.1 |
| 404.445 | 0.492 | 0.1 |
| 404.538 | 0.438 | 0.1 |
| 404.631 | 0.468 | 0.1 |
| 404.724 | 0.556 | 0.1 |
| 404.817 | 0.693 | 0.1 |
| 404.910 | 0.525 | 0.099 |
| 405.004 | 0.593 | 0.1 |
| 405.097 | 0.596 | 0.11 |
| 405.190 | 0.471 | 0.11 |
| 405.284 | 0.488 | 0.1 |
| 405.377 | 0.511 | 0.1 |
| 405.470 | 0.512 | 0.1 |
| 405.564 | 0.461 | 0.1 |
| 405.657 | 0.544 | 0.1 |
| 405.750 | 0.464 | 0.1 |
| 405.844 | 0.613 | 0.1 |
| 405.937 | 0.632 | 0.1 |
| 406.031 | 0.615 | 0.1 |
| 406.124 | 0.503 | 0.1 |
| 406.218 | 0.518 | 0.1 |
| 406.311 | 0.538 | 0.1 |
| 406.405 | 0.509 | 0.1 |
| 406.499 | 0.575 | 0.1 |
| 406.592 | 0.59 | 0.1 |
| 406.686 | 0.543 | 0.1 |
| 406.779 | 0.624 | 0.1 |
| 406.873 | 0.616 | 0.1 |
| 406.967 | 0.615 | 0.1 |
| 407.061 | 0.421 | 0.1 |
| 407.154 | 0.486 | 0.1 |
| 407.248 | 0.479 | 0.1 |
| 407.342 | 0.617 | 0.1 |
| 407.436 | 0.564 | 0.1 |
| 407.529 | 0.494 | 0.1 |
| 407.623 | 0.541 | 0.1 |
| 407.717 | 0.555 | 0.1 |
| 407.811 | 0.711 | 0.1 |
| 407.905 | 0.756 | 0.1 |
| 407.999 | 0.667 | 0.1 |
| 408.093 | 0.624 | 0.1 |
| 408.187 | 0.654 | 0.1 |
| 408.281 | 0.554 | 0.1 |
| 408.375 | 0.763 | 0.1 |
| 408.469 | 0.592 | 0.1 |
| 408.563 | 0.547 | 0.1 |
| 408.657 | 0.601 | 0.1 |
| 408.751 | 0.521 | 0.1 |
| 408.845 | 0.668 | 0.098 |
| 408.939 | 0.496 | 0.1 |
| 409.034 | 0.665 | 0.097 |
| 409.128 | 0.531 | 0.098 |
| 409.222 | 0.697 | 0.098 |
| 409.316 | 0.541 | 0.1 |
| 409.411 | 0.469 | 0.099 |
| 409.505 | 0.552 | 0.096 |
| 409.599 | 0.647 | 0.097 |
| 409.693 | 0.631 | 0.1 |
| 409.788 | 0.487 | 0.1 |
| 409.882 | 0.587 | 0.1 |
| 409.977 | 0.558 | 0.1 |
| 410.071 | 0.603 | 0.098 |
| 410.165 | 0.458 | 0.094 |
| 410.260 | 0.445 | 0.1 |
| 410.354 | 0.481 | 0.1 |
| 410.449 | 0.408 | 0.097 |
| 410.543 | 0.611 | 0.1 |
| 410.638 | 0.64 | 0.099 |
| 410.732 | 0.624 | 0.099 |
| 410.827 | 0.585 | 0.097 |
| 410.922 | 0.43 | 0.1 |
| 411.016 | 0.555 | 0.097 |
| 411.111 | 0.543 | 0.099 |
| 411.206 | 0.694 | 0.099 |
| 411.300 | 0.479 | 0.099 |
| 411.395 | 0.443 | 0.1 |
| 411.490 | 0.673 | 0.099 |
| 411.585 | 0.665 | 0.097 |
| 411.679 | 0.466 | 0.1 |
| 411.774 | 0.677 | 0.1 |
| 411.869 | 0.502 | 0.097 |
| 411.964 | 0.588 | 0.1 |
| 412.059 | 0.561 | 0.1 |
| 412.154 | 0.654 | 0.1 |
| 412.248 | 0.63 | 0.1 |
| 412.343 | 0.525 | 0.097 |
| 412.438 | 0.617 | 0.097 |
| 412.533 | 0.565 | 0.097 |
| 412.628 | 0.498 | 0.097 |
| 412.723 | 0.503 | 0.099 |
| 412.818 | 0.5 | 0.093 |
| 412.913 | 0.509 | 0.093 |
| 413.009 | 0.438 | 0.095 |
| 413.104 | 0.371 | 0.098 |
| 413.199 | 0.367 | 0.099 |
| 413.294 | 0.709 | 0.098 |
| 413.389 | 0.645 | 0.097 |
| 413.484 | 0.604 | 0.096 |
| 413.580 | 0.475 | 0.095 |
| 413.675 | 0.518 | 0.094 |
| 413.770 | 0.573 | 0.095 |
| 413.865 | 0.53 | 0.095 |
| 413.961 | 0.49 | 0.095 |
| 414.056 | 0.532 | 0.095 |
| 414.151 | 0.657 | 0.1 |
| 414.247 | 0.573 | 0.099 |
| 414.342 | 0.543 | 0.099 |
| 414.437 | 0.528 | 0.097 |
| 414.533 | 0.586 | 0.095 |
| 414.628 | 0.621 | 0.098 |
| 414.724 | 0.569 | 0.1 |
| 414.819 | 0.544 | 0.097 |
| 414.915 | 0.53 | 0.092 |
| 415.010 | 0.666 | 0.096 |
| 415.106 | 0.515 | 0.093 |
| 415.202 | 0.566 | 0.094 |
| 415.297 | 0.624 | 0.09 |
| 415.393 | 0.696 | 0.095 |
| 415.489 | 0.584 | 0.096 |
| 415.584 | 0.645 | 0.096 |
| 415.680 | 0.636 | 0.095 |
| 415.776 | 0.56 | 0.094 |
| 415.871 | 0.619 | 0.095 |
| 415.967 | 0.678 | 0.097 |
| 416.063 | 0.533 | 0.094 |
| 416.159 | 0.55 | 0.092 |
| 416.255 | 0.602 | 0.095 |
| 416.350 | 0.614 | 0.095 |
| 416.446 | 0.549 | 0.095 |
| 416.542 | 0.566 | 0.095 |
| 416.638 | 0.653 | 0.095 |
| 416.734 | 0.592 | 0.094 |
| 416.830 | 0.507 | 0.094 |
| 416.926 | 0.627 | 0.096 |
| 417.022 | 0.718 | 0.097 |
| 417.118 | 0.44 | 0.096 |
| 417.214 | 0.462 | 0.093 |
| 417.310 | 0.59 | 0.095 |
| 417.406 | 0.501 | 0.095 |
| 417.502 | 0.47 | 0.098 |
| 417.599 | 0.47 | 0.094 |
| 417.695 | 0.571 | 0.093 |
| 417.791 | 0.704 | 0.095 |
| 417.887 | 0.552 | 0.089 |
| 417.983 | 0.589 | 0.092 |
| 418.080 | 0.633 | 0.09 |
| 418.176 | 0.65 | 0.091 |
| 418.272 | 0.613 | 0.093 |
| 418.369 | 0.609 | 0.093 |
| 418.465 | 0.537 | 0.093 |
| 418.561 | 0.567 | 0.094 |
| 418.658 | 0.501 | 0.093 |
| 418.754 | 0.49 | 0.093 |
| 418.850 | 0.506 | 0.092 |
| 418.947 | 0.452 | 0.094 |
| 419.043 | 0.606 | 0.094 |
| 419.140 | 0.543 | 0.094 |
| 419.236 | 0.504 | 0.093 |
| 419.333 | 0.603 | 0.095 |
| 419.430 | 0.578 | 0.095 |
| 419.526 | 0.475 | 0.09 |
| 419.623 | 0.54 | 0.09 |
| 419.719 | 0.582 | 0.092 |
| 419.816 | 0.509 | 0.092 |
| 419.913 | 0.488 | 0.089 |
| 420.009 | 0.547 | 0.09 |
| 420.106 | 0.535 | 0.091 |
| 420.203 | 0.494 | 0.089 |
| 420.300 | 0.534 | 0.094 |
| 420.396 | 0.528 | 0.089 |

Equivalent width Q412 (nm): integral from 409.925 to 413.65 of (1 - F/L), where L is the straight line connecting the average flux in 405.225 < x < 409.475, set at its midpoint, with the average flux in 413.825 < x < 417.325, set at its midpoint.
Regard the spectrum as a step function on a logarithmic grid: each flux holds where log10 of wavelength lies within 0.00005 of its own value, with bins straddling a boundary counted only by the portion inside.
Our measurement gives 0.19 nm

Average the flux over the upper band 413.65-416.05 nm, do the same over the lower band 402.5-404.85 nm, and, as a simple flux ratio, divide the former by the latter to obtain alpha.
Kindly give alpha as 1.1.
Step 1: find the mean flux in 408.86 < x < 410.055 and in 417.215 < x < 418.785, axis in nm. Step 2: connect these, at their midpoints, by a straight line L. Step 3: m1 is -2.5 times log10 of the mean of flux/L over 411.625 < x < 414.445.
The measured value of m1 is 0.05 mag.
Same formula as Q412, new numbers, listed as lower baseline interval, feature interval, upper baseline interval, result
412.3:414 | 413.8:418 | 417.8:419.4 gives -0.250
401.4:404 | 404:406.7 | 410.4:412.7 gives 0.064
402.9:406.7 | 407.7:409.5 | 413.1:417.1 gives -0.180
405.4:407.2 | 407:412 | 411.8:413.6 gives -0.244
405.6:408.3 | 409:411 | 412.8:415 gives 0.020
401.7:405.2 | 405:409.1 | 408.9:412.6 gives -0.071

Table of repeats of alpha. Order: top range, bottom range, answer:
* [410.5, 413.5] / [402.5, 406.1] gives 1.03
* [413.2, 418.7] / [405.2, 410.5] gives 1.03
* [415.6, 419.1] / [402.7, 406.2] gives 1.05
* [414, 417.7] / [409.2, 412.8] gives 1.03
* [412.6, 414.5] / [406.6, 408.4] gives 0.89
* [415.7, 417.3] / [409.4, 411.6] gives 1.05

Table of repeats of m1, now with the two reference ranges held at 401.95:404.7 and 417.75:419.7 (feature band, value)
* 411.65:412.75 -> -0.03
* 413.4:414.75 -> 0.00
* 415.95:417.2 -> -0.04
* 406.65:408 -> -0.05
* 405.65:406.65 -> -0.01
